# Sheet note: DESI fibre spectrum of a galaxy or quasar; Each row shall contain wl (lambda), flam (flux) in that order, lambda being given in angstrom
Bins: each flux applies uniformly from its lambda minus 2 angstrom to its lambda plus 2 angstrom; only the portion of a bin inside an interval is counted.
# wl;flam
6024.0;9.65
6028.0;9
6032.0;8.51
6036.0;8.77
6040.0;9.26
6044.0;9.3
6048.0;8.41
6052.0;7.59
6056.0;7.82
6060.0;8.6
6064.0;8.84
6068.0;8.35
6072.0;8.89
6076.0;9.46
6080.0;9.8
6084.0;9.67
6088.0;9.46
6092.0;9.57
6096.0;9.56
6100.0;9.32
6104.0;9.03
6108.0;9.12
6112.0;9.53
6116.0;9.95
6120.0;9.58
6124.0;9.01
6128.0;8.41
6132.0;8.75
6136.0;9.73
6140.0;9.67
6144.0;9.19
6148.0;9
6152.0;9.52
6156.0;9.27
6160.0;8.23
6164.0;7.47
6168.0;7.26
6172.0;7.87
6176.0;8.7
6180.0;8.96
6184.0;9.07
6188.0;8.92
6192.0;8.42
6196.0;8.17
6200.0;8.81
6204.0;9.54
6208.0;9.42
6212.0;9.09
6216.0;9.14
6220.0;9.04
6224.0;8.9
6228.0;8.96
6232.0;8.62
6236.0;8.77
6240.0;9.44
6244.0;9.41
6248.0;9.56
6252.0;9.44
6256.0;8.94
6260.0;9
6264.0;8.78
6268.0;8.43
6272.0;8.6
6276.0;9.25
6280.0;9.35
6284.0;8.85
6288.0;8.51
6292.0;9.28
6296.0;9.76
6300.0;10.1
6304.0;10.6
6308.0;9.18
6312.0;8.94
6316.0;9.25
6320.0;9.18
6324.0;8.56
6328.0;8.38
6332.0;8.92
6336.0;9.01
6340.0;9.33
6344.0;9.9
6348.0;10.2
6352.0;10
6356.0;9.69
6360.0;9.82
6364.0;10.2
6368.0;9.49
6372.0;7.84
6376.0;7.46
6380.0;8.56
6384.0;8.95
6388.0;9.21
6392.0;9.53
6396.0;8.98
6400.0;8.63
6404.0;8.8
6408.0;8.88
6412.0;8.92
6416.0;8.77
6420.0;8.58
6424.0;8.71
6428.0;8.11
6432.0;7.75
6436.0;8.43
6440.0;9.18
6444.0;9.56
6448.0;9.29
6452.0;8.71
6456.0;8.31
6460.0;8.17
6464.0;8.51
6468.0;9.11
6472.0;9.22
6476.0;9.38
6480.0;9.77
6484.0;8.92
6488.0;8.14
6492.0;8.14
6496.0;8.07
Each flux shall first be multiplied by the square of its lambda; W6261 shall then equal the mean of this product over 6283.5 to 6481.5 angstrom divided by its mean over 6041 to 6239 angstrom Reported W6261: 1.1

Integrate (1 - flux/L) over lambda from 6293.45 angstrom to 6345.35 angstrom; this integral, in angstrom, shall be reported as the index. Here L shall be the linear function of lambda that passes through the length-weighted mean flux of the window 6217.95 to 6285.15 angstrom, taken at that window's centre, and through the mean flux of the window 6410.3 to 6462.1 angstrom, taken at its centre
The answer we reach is -2.5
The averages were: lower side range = 9.02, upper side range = 8.65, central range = 9.31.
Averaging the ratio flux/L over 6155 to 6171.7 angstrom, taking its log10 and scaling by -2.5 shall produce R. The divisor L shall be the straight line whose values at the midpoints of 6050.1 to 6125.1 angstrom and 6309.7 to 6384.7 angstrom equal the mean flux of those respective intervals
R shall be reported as 0.147 mag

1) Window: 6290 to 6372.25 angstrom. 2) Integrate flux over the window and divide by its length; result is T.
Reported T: 9.44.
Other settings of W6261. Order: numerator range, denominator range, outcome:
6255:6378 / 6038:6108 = 1.10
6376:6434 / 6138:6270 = 1.04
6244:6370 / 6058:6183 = 1.10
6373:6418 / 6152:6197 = 1.11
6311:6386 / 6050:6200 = 1.10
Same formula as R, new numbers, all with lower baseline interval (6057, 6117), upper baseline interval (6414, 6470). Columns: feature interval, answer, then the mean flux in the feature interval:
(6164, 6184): 0.11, 8.21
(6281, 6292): 0.01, 8.85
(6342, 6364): -0.13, 9.95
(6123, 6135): 0.05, 8.78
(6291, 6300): -0.09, 9.68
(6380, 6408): -0.03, 8.97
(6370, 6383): 0.09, 8.03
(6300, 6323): -0.07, 9.45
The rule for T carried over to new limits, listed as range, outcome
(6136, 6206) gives 8.74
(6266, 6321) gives 9.24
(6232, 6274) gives 9.02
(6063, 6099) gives 9.3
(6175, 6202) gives 8.72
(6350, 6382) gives 9.13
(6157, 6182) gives 8.13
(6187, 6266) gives 9.02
